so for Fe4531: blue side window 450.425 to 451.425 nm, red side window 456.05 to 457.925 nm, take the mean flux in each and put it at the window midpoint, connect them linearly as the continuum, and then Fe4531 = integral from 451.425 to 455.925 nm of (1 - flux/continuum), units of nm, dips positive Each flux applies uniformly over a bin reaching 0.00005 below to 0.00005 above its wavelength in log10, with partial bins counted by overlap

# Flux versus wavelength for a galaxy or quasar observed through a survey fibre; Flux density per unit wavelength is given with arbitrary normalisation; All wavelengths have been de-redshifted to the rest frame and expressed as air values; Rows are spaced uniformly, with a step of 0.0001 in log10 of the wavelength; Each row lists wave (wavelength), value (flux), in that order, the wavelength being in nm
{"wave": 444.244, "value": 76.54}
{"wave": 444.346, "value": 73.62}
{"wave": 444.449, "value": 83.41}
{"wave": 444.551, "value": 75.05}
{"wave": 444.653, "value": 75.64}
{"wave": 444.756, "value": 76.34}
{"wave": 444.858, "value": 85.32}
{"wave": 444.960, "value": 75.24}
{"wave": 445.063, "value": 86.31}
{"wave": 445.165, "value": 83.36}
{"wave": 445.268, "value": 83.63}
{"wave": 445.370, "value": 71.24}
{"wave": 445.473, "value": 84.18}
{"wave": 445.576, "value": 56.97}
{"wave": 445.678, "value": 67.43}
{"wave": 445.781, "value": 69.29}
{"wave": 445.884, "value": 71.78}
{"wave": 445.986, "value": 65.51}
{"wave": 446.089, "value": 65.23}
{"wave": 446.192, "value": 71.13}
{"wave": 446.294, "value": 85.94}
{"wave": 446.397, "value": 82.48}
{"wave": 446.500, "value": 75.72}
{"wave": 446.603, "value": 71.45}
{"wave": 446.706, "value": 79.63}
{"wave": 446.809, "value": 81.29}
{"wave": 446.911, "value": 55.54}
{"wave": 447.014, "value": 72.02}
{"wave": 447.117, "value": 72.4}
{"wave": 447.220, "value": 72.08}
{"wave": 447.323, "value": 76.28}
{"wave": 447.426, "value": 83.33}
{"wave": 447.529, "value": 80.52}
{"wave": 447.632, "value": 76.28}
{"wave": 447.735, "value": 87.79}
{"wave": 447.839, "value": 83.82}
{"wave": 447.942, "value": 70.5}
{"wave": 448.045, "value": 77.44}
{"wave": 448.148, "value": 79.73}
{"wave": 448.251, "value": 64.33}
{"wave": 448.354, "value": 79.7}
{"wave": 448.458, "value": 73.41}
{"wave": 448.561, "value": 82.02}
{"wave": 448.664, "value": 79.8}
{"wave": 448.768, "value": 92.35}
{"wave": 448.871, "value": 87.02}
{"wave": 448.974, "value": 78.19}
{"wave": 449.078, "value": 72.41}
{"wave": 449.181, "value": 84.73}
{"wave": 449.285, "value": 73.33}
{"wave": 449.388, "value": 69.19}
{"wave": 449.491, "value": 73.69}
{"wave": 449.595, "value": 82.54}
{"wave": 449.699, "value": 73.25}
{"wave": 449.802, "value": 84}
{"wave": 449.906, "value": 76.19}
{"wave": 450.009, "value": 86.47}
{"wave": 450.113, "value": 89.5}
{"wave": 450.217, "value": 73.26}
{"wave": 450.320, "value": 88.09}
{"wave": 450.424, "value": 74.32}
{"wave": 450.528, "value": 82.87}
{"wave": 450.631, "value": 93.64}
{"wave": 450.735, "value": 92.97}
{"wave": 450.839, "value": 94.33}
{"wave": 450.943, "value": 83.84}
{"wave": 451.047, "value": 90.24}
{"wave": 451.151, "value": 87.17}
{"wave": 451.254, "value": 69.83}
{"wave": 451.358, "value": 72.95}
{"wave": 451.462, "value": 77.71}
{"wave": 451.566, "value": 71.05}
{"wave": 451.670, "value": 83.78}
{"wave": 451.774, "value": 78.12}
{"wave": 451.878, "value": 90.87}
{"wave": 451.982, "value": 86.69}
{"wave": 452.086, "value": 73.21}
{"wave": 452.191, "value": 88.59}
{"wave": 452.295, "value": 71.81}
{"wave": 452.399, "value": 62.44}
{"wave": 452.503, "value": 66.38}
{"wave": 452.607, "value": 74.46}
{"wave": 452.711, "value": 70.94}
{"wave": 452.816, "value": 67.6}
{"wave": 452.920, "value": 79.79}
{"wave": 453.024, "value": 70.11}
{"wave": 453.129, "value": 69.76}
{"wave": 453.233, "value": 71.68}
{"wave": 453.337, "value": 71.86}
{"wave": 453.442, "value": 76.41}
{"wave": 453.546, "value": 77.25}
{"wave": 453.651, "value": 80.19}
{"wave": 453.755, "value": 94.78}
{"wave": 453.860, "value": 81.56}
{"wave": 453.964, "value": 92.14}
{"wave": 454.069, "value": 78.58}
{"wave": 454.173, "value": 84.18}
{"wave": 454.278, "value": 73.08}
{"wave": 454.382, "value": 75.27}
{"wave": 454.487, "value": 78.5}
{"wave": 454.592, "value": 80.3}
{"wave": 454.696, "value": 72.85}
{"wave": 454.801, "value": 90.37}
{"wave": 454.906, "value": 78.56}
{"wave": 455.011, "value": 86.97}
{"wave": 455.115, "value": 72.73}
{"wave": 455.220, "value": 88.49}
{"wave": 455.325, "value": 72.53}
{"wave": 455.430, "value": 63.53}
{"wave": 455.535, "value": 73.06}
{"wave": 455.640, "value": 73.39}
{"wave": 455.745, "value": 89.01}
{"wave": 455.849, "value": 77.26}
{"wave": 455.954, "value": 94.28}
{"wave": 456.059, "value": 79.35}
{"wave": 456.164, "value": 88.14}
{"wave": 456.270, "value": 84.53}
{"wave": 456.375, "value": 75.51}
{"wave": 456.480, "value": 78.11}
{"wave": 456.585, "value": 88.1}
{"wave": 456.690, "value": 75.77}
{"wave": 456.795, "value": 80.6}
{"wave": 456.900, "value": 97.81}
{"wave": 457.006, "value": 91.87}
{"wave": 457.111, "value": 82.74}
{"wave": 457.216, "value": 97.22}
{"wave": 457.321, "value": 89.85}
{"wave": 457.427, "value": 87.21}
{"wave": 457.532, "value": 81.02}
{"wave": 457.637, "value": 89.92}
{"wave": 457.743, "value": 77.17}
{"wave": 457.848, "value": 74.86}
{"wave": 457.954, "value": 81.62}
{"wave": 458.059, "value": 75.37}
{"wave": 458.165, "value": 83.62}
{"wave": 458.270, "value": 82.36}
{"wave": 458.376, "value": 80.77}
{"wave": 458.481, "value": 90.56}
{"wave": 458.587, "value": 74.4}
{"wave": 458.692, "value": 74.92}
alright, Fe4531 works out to 0.37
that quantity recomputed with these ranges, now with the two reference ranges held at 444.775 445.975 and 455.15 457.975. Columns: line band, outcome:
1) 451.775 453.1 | 0.08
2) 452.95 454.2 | 0.03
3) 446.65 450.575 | -0.03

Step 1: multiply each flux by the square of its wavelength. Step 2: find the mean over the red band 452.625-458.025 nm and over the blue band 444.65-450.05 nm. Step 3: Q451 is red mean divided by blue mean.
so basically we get 1.09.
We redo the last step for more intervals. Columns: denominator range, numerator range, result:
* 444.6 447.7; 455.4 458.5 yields 1.16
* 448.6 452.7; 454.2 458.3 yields 1.04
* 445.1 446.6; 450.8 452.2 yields 1.13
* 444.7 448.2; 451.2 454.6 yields 1.05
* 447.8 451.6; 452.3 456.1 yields 0.98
